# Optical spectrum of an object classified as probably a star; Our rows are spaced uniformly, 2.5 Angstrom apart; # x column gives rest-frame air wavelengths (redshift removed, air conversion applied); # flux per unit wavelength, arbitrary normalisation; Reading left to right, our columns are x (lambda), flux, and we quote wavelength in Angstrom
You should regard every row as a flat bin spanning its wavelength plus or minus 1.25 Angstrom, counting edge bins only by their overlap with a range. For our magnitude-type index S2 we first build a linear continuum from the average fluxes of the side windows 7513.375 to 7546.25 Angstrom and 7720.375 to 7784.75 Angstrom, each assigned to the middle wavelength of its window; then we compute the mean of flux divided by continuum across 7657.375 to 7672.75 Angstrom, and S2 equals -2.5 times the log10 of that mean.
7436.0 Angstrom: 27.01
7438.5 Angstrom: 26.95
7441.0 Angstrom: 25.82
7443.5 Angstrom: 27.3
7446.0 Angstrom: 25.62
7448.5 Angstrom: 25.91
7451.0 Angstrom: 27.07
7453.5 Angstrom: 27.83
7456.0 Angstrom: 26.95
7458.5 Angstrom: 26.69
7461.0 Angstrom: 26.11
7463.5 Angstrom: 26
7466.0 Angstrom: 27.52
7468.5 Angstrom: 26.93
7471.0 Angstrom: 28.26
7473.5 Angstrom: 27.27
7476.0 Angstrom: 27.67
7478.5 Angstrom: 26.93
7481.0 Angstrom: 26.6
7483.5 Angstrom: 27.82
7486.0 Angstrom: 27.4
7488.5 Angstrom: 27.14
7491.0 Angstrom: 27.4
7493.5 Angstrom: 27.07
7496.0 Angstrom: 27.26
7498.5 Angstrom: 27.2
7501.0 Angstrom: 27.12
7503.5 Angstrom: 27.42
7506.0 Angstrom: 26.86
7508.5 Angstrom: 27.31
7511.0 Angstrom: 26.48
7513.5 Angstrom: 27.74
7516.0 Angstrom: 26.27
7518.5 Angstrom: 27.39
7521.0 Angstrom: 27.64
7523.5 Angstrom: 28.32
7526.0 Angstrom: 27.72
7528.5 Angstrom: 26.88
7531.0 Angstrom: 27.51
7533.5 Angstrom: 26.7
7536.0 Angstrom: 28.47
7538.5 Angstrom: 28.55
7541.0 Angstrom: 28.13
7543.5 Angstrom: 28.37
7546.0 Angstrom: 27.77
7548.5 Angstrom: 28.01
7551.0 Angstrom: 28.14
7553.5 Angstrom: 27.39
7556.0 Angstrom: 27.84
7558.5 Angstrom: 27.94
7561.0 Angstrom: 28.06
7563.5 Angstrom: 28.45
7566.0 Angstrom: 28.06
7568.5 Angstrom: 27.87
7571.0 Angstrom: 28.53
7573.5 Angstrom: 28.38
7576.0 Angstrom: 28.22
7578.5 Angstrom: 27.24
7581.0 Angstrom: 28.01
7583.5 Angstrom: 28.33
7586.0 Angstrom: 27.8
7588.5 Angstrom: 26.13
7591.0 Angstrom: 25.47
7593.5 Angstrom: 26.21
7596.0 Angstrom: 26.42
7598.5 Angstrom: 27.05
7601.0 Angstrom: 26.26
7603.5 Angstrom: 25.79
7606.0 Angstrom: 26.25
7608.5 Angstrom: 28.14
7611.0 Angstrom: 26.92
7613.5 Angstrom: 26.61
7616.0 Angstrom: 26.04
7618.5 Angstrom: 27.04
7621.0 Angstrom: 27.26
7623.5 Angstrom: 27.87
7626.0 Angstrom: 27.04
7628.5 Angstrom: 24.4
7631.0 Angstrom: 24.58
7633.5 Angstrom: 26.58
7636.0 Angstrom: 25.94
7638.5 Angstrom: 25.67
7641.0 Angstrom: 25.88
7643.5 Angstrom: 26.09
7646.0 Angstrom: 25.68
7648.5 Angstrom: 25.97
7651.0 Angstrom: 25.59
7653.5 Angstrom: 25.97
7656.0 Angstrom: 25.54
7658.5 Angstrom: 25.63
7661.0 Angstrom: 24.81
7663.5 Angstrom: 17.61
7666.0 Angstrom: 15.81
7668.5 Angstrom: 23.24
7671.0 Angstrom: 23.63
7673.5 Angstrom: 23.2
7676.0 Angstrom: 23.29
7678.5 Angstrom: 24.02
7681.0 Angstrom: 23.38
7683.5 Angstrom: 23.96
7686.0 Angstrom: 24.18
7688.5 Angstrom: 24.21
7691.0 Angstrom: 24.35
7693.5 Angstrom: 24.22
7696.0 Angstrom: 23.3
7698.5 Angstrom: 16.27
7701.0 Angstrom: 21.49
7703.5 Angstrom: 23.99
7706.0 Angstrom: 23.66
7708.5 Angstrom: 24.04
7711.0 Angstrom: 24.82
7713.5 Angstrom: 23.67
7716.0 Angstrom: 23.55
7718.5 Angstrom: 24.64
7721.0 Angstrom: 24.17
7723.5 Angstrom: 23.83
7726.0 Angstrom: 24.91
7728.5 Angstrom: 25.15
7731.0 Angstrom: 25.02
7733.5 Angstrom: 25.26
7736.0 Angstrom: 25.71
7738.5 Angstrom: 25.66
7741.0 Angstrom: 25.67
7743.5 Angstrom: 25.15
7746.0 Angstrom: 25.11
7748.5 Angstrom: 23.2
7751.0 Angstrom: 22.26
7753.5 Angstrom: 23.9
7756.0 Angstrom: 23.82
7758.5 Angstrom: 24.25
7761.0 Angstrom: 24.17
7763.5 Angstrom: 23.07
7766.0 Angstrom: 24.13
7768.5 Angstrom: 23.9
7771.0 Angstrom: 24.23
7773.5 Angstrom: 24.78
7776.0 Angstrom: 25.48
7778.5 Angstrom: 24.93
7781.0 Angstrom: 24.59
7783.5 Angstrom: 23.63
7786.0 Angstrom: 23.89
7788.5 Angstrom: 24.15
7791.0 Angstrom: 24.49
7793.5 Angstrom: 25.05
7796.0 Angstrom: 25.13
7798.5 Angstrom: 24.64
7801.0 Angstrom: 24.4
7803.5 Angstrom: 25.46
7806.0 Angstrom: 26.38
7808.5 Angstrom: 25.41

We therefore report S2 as 0.18 mag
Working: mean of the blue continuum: 27.7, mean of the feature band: 21.8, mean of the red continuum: 24.5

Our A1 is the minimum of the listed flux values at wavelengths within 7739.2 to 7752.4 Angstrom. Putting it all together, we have 22.26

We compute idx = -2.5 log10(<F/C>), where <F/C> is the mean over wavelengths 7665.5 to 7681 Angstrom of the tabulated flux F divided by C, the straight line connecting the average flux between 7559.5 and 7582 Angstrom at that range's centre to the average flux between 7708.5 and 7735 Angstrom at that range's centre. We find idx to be 0.14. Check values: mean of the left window 28.1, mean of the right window 24.5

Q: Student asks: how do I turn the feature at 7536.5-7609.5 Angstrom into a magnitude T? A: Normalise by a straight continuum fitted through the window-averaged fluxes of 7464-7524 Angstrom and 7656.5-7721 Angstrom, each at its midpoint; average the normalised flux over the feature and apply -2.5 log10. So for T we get -0.08 mag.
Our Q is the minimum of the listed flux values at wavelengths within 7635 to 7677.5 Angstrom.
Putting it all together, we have 15.81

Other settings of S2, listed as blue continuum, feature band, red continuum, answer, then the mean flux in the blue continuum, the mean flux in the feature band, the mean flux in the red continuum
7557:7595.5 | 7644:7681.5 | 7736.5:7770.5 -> 0.10 mag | 27.6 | 23.6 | 24.2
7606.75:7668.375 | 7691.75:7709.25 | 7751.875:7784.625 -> 0.11 mag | 25.3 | 22.4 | 24.2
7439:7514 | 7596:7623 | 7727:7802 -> -0.04 mag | 27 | 26.8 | 24.5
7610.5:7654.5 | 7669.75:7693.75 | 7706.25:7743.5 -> 0.07 mag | 26.2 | 23.8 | 24.7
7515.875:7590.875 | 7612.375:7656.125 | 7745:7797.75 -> 0.01 mag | 27.8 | 26.1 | 24.2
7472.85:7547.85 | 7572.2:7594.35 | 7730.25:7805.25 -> -0.03 mag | 27.4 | 27.3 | 24.5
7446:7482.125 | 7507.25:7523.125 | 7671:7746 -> -0.04 mag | 26.9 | 27.2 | 24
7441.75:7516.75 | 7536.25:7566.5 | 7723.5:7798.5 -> -0.07 mag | 27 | 28.1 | 24.5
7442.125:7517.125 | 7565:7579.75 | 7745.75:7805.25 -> -0.08 mag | 27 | 28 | 24.3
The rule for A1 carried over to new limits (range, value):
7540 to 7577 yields 27.39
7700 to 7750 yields 21.49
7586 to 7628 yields 25.47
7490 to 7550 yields 26.27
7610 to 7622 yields 26.04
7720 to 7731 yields 23.83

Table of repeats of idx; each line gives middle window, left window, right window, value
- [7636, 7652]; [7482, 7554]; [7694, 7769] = -0.02 mag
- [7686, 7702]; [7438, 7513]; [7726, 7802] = 0.12 mag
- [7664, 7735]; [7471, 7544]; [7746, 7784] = 0.07 mag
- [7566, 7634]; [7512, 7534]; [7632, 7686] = -0.06 mag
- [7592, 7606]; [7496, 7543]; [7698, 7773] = -0.01 mag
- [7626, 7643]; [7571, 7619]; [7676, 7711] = -0.01 mag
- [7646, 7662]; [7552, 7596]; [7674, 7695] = -0.03 mag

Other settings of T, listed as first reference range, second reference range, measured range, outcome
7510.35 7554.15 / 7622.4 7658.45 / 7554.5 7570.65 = -0.04 mag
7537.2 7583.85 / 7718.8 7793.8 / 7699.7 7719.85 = 0.07 mag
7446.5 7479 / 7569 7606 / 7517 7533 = -0.02 mag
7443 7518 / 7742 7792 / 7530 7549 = -0.06 mag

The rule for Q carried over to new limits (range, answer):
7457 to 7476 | 26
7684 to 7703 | 16.27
